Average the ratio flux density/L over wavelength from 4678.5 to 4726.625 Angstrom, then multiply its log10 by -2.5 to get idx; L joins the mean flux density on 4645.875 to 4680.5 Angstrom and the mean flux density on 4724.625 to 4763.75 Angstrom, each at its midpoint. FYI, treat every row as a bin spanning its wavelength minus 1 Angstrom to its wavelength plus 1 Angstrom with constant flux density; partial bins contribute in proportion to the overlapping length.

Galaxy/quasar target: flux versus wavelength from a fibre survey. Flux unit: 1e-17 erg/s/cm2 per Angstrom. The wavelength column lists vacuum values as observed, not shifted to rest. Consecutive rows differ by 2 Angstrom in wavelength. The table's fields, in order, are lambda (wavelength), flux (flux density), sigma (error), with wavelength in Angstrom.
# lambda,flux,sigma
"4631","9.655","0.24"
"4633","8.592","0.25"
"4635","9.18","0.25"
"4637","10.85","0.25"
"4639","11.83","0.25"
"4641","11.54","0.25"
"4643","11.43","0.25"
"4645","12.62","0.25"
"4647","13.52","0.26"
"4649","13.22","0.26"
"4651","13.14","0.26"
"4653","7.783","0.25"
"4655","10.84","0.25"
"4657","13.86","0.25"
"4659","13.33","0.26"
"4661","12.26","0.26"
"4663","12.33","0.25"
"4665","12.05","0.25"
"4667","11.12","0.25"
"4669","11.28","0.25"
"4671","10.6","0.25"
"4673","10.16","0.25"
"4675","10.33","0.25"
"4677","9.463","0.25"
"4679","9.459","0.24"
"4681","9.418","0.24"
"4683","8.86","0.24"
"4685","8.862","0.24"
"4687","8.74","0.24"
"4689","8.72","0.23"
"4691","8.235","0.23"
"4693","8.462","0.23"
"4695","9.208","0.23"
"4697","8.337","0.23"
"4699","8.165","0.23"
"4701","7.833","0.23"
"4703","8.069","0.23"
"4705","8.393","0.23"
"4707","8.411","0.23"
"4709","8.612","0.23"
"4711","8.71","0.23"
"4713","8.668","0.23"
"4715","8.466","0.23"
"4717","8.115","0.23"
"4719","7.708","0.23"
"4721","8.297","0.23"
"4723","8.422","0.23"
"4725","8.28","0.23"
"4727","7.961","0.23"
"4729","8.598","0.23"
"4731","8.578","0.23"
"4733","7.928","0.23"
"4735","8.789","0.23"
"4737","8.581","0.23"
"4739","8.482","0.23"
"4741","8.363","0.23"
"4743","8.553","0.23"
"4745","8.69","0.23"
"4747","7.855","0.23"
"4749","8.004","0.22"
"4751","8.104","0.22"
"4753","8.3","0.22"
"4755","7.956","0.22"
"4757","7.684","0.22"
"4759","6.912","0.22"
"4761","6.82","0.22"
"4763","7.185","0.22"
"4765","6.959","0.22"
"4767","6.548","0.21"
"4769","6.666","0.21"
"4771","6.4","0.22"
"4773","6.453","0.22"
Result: 0.15 mag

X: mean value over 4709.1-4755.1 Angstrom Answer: 8.33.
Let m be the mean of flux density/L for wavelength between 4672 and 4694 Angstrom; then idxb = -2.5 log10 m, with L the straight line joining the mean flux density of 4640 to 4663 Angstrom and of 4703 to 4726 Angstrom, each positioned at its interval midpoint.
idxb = 0.12 mag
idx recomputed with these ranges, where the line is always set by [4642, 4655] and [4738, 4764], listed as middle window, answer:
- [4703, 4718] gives 0.12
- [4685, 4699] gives 0.18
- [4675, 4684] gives 0.14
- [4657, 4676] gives -0.04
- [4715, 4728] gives 0.11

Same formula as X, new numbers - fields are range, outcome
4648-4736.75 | 9.49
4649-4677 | 11.5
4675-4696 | 9.01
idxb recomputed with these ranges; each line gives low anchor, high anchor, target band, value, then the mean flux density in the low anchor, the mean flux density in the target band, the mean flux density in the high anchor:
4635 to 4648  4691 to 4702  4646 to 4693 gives -0.066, 11.8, 10.7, 8.39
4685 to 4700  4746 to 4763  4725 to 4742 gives -0.056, 8.57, 8.4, 7.67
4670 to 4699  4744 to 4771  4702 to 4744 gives -0.015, 9.17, 8.38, 7.47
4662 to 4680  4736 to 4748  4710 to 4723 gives 0.114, 10.8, 8.33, 8.42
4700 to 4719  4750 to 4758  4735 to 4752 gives -0.036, 8.33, 8.36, 8.01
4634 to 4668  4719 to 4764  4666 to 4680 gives 0.059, 11.8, 10.3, 8.1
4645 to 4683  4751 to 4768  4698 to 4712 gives 0.156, 11.3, 8.31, 7.34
